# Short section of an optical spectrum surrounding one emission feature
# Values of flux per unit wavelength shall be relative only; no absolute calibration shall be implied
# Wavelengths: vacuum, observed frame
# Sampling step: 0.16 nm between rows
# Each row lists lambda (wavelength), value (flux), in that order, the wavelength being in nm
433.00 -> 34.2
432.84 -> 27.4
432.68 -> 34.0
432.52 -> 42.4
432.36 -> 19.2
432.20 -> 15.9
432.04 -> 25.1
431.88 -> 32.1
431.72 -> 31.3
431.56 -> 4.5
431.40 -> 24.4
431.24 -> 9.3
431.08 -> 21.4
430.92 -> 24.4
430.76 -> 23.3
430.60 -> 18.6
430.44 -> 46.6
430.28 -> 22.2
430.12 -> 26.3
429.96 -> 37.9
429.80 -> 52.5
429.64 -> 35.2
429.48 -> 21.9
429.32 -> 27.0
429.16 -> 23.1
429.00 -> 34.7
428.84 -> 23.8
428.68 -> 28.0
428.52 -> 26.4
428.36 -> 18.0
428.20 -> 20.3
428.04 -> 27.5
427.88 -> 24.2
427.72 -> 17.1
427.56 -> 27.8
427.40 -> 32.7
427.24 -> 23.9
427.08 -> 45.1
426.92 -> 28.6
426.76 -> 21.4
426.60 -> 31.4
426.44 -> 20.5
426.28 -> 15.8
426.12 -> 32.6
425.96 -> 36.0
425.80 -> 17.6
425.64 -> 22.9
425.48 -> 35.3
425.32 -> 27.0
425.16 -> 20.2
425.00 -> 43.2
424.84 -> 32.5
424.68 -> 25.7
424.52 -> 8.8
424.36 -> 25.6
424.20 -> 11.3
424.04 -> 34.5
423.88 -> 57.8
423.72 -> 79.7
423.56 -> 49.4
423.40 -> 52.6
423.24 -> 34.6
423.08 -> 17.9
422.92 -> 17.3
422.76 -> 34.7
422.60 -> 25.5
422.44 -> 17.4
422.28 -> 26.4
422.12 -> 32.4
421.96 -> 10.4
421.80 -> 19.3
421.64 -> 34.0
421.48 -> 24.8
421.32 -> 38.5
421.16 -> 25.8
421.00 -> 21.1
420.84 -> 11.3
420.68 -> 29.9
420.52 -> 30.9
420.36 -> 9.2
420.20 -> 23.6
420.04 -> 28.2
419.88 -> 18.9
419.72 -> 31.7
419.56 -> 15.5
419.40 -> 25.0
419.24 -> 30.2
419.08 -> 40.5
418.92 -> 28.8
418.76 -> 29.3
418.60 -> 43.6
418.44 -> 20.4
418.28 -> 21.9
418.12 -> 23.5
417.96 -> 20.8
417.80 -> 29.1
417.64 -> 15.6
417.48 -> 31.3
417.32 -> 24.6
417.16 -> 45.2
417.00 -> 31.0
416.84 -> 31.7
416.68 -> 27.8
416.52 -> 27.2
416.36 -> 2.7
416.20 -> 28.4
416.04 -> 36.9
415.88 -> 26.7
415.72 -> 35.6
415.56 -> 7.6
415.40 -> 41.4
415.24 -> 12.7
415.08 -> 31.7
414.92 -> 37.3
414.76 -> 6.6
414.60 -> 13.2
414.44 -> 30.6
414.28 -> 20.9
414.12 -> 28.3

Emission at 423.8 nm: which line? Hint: [O II]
